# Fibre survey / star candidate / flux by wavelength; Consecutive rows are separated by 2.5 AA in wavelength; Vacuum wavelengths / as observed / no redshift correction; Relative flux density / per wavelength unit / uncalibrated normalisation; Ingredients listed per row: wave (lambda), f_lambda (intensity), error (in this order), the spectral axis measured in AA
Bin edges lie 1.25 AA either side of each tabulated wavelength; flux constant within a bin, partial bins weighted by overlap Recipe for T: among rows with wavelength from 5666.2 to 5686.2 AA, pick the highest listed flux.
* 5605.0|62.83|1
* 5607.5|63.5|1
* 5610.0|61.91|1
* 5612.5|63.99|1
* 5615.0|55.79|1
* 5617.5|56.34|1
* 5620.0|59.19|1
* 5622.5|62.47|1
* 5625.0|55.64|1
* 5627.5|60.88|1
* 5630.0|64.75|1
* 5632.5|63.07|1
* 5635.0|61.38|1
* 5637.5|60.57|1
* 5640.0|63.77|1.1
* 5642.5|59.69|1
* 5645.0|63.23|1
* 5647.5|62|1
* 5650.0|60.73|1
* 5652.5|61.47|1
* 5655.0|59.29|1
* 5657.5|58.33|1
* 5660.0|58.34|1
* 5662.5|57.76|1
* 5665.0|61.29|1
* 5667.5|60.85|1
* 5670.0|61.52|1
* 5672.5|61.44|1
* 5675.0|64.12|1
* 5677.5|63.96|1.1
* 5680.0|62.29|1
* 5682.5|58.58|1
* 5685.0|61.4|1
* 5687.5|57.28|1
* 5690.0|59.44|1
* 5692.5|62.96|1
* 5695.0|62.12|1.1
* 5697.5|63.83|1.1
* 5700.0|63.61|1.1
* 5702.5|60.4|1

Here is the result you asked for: 64.12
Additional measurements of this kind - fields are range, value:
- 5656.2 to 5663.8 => 58.34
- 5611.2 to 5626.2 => 63.99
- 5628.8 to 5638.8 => 64.75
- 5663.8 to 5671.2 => 61.52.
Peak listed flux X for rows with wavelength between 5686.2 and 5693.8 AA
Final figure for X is 62.96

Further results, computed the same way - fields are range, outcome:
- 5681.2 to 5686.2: 61.4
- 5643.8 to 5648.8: 63.23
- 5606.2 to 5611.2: 63.5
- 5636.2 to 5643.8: 63.77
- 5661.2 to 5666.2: 61.29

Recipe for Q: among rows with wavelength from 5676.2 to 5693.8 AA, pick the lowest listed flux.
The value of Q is 57.28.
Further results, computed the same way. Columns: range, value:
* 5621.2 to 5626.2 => 55.64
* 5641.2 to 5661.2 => 58.33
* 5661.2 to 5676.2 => 57.76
